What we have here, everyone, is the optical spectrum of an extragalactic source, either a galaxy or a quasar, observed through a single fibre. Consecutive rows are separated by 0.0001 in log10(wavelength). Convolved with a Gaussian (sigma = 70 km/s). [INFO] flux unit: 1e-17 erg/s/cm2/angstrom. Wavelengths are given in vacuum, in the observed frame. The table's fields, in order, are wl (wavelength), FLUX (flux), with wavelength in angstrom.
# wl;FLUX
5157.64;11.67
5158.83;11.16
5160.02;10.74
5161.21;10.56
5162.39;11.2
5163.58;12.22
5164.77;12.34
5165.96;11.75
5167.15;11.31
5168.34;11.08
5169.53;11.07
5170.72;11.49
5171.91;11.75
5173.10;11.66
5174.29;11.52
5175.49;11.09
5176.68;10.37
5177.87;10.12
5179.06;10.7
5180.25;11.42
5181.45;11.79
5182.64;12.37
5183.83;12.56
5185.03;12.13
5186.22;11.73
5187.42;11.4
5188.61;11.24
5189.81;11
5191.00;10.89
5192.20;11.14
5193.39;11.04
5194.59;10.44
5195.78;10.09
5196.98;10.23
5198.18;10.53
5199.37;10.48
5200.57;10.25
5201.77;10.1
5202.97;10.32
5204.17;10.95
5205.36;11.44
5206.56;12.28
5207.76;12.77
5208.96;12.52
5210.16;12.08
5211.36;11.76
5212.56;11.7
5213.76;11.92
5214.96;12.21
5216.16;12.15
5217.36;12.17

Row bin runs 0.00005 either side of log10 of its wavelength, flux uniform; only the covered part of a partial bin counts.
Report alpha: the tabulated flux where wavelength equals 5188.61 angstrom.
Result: 11.24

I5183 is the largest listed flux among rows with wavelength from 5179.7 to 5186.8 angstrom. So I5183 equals 12.56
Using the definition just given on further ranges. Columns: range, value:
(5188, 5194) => 11.24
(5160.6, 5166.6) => 12.34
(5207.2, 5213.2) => 12.77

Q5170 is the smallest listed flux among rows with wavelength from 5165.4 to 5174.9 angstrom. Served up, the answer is 11.07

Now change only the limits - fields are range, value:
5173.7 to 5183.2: 10.12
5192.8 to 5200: 10.09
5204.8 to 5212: 11.44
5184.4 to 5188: 11.4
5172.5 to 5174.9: 11.52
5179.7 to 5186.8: 11.42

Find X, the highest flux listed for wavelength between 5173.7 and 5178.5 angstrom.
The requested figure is 11.52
